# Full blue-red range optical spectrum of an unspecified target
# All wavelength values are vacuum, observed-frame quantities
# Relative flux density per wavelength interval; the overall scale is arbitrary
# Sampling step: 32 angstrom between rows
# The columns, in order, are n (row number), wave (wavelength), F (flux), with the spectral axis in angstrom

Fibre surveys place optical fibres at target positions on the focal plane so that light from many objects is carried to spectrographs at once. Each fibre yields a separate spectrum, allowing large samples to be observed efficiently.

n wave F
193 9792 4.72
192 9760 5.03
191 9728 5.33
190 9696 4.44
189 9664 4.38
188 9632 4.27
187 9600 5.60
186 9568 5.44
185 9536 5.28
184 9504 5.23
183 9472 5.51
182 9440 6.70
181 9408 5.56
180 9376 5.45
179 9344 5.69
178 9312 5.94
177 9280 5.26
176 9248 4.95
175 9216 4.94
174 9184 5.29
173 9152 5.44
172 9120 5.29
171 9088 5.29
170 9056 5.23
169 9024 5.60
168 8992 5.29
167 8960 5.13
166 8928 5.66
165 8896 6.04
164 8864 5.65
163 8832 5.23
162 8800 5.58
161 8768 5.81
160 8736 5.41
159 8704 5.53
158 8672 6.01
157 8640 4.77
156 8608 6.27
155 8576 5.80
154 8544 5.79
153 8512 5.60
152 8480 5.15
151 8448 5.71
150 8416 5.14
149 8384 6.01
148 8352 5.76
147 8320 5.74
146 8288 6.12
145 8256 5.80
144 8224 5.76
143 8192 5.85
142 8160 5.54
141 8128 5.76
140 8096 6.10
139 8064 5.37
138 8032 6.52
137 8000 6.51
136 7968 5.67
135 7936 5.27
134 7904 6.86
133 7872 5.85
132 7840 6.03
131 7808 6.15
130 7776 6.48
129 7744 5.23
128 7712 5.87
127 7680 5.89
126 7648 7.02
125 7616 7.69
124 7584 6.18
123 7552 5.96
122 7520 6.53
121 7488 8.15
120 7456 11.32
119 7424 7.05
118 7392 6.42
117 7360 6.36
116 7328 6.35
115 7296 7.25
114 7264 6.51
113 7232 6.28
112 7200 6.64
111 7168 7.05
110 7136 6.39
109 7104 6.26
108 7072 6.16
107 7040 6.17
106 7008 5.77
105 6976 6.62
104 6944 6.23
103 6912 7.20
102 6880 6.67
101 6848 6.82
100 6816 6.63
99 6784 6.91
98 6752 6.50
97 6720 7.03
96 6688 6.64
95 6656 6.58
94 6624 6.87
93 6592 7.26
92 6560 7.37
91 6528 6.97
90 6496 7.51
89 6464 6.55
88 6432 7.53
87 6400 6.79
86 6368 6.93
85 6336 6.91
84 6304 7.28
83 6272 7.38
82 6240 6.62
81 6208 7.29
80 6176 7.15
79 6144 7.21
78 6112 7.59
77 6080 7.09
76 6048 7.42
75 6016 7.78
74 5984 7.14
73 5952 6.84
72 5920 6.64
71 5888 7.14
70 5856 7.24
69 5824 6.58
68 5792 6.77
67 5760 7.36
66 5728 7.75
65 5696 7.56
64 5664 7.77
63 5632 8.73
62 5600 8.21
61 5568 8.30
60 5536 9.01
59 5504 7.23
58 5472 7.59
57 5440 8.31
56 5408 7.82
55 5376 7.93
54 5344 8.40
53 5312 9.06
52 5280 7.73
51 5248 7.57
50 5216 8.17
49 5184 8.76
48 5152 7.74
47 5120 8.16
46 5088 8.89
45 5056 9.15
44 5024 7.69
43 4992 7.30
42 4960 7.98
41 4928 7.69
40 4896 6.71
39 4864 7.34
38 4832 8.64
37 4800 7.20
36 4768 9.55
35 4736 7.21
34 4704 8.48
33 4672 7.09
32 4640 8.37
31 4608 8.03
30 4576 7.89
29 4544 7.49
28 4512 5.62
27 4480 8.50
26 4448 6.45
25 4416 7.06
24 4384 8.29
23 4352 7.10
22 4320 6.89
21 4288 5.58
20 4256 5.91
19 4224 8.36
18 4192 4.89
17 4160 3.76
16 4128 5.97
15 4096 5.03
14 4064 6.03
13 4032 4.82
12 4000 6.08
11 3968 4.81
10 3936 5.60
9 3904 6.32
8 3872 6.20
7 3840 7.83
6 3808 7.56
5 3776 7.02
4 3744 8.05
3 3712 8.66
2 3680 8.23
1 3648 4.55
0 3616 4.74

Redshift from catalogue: 0.14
